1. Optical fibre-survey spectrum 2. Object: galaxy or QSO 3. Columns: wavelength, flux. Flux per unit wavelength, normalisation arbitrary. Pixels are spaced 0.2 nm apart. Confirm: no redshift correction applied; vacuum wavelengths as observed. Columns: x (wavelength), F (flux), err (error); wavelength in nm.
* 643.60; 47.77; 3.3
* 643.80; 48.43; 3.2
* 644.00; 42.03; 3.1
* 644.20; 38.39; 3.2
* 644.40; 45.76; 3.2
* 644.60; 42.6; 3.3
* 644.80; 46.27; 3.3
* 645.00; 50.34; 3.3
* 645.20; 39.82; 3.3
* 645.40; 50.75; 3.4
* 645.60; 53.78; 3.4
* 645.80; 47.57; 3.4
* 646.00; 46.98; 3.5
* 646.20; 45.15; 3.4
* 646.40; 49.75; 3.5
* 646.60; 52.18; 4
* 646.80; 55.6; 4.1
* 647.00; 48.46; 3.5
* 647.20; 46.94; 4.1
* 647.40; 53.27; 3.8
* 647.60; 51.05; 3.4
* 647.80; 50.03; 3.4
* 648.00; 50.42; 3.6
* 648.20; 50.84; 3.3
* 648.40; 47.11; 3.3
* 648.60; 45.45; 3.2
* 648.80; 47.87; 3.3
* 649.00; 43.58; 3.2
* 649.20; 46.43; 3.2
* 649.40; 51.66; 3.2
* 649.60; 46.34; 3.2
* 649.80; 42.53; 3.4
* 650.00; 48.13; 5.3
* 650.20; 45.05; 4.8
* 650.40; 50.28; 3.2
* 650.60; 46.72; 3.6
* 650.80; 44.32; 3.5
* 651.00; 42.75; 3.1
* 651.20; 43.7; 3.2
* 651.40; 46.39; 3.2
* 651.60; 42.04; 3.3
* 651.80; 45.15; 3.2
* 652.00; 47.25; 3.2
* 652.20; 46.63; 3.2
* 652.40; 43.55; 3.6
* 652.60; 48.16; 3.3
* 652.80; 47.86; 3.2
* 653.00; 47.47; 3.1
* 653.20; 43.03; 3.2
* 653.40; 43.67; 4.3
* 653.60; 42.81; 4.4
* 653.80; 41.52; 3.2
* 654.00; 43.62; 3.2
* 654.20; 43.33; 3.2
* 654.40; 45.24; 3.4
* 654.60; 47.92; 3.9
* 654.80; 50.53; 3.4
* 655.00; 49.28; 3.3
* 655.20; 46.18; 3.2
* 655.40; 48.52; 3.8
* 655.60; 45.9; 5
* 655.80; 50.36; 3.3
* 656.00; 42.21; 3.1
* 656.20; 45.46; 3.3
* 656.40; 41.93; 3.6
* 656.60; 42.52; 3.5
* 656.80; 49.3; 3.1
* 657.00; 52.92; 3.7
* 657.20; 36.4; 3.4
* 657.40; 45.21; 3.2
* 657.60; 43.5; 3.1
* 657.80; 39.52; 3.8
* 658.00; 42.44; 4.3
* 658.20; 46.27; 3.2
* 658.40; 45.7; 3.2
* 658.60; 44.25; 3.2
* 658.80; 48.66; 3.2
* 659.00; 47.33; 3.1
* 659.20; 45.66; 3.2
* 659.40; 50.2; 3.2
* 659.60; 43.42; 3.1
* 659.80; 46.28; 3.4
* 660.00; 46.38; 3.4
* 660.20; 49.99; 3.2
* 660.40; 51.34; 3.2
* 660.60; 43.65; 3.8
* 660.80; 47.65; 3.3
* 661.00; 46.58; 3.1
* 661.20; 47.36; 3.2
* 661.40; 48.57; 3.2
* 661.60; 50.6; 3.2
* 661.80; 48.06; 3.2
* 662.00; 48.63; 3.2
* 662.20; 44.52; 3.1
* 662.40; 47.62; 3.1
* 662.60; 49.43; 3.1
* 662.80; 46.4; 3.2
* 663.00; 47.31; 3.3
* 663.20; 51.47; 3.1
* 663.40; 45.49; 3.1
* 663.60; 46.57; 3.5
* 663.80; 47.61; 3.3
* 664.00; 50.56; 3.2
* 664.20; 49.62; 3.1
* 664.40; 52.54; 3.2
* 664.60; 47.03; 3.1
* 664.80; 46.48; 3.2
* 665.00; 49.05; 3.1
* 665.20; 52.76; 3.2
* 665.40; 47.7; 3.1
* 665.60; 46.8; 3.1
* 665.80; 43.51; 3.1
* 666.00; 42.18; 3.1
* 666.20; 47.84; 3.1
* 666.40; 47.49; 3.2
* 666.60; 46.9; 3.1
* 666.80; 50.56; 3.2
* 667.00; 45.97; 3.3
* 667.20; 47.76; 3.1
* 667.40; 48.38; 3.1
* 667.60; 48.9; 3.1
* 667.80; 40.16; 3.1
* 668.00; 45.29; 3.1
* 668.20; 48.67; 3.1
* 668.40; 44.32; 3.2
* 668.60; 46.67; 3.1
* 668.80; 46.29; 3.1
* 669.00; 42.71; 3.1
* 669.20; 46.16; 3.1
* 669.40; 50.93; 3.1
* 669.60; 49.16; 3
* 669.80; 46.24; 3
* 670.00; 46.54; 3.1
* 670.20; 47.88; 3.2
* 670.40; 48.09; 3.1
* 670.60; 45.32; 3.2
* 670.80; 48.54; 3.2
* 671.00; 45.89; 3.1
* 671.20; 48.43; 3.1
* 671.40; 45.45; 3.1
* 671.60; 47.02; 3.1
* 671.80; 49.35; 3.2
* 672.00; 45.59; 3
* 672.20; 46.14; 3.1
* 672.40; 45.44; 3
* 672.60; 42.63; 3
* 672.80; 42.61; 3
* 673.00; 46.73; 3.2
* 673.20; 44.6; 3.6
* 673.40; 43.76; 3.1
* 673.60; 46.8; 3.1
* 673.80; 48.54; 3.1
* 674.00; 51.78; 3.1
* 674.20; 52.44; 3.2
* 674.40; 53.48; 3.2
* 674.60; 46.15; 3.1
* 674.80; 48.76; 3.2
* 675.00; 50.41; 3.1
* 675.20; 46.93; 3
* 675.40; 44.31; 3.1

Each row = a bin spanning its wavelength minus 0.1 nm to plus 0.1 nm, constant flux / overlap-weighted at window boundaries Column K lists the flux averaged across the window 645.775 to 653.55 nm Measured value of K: 47.2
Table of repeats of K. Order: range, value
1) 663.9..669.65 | 47.3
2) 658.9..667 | 47.7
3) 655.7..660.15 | 45.3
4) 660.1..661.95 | 48.2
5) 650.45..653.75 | 45.1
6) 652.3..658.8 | 45.3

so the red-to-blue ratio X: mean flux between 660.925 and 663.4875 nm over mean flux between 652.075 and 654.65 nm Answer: 1.1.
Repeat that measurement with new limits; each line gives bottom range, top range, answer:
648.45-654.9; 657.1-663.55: 1.02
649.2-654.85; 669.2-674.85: 1.04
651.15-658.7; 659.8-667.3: 1.06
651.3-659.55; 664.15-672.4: 1.04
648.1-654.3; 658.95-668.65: 1.04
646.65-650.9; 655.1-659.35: 0.94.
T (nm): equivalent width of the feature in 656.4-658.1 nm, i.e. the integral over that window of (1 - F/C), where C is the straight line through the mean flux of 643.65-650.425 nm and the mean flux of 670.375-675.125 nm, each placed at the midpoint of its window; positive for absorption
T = 0.13 nm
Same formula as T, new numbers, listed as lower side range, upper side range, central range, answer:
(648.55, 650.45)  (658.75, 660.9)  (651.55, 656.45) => 0.134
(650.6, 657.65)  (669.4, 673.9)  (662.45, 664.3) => -0.092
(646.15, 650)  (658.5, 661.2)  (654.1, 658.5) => 0.191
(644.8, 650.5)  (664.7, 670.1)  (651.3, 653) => 0.074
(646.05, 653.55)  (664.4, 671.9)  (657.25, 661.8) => 0.077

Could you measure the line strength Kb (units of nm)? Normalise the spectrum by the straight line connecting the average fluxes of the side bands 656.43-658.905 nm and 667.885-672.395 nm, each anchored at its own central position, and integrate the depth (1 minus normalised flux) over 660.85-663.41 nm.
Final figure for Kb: -0.14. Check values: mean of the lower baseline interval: 44.7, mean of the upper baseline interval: 46.8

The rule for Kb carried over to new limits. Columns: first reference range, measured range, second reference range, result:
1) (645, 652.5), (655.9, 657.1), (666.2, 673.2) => 0.04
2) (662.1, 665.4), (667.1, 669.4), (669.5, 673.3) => 0.05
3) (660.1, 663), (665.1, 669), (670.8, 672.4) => 0.06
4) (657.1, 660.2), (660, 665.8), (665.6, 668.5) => -0.32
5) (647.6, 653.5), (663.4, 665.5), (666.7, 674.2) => -0.10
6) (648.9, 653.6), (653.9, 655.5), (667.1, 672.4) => -0.03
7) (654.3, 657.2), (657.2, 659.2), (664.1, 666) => 0.11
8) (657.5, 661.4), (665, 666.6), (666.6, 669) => -0.02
